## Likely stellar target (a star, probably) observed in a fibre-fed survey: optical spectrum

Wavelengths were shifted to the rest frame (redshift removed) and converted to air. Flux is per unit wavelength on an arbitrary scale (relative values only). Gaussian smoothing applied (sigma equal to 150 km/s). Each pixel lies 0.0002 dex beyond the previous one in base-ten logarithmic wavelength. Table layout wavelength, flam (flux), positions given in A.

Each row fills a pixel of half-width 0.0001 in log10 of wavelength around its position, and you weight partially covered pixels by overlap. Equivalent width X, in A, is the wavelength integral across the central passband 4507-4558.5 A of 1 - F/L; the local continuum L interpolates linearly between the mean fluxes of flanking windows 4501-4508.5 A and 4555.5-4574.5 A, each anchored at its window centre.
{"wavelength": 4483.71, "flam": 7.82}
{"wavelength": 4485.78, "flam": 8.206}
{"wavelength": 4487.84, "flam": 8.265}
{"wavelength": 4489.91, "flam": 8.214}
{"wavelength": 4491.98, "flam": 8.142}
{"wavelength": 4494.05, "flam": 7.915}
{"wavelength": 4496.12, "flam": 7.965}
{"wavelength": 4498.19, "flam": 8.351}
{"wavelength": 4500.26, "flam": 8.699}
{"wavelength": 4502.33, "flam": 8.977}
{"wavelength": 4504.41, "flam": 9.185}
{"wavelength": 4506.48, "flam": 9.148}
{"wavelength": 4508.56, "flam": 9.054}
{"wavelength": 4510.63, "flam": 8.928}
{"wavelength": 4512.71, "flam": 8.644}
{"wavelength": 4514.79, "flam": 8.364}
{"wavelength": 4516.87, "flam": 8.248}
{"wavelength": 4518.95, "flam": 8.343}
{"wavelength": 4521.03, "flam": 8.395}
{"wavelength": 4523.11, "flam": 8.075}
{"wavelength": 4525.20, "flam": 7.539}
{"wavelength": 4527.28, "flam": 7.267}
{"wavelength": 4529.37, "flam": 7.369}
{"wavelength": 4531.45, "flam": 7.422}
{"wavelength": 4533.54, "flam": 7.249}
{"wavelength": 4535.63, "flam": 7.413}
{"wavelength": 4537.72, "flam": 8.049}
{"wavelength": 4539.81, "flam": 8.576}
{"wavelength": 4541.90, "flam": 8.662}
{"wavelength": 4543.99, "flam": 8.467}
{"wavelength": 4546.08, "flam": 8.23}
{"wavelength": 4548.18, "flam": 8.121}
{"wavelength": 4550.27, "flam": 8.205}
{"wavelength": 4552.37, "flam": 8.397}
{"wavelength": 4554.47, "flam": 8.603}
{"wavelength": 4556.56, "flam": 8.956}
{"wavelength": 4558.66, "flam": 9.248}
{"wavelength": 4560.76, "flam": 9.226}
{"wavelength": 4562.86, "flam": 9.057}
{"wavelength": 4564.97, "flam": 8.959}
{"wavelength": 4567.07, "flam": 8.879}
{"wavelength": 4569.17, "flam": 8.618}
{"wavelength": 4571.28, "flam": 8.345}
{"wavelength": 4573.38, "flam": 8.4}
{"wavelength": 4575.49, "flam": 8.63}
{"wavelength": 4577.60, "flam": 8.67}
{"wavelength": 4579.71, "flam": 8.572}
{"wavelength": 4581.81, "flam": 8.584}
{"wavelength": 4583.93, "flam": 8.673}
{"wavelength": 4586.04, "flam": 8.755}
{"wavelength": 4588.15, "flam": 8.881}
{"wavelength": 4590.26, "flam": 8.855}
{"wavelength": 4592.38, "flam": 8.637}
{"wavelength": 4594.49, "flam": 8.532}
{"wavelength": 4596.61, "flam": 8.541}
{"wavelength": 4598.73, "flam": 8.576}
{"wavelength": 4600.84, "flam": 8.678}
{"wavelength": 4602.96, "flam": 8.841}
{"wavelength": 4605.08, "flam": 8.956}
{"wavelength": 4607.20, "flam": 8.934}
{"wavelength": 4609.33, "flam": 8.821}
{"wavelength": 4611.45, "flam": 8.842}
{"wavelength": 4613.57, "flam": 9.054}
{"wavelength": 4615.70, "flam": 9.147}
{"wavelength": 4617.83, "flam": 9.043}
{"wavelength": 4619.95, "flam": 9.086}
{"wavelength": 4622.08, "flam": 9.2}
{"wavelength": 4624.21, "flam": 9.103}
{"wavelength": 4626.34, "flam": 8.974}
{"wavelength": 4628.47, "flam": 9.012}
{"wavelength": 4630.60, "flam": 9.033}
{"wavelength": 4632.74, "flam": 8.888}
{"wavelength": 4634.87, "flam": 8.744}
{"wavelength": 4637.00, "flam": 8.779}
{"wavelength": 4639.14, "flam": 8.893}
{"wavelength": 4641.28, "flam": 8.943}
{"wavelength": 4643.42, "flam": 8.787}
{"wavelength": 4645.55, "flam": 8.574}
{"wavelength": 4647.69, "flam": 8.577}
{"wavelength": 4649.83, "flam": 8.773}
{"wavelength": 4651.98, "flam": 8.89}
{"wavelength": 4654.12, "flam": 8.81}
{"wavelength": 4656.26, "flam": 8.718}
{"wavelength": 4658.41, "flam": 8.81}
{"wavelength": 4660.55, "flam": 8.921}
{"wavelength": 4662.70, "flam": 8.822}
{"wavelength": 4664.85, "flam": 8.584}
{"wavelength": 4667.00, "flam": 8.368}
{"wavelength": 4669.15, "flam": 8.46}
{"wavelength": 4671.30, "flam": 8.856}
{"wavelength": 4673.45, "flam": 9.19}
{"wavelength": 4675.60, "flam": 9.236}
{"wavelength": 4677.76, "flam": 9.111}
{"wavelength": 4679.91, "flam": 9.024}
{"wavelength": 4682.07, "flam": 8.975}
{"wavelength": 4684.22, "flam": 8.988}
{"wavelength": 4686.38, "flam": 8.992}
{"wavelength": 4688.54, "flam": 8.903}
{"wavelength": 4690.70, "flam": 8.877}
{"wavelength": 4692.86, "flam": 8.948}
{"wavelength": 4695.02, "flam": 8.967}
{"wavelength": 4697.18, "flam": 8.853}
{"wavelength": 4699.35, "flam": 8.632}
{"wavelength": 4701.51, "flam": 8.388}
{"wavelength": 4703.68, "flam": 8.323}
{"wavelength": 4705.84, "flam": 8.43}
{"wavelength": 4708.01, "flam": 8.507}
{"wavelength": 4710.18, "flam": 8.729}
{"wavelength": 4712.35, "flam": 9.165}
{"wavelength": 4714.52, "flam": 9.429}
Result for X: 4.3 A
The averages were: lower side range 9.08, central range 8.22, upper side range 8.85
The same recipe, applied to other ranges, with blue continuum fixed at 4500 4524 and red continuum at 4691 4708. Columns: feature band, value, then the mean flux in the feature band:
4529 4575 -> 1.4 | 8.4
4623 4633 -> -0.4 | 9.01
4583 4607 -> -0.2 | 8.73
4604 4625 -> -0.9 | 9.02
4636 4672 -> -0.3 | 8.74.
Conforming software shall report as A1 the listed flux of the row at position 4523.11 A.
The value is 8.075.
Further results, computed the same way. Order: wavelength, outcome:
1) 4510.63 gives 8.928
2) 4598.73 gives 8.576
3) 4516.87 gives 8.248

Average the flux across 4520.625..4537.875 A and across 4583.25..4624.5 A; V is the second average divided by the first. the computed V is 1.17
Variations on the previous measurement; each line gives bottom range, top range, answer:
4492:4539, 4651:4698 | 1.08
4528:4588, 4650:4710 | 1.04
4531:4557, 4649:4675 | 1.07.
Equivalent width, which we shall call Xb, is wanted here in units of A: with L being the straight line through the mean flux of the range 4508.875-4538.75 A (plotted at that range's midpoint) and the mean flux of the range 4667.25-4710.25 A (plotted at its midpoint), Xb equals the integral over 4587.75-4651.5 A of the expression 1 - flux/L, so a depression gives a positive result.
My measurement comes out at -3.0 A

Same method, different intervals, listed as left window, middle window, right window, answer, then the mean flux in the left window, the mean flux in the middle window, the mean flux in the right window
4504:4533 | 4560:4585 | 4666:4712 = -0.9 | 8.25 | 8.71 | 8.8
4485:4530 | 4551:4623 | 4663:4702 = -1.8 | 8.34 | 8.8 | 8.86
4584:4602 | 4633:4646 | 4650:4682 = 0.0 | 8.69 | 8.81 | 8.84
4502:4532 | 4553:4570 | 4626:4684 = -0.9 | 8.33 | 8.94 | 8.84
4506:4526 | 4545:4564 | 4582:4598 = -0.2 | 8.46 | 8.67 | 8.68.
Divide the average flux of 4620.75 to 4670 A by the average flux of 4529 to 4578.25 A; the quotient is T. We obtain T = 1.0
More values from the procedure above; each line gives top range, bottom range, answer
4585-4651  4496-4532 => 1.06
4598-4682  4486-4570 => 1.06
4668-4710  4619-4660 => 0.99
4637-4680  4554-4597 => 1.01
